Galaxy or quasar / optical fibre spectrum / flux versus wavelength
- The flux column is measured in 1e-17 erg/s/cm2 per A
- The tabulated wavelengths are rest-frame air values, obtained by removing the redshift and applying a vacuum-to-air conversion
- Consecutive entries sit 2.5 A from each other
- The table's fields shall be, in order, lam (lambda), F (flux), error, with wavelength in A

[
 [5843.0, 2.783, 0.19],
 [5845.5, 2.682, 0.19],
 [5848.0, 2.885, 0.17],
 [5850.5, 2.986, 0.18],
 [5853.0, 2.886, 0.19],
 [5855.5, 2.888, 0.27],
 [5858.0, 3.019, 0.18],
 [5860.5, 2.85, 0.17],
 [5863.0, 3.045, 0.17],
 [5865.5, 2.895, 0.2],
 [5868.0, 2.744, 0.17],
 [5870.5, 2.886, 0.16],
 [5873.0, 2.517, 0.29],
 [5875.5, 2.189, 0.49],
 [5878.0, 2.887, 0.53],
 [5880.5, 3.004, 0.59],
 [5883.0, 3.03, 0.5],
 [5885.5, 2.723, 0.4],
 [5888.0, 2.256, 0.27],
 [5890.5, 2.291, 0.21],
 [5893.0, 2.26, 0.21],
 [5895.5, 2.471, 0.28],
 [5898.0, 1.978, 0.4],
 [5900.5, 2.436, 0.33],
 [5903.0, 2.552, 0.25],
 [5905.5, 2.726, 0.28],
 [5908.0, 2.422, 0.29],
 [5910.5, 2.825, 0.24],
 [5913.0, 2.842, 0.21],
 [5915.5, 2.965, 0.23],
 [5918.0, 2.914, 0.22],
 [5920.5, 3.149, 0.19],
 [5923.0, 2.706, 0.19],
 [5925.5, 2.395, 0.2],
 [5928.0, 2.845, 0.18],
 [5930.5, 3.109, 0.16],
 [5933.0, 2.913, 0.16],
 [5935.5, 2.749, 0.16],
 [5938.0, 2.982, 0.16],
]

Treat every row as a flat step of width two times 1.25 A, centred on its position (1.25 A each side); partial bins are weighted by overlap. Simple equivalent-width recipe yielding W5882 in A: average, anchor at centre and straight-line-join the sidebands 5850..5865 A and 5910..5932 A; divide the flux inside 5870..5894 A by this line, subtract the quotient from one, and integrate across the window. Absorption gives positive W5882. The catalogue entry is 2.6 A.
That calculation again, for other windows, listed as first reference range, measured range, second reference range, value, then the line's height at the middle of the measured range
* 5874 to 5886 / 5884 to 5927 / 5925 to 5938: 3.3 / 2.8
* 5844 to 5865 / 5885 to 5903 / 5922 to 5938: 3.2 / 2.85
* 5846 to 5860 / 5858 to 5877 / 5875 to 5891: 0.3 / 2.79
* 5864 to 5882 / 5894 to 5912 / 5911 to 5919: 2.3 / 2.85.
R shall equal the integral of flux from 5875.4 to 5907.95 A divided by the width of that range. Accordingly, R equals 2.53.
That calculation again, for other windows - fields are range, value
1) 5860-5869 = 2.89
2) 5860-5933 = 2.69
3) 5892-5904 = 2.34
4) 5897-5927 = 2.67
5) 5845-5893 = 2.76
